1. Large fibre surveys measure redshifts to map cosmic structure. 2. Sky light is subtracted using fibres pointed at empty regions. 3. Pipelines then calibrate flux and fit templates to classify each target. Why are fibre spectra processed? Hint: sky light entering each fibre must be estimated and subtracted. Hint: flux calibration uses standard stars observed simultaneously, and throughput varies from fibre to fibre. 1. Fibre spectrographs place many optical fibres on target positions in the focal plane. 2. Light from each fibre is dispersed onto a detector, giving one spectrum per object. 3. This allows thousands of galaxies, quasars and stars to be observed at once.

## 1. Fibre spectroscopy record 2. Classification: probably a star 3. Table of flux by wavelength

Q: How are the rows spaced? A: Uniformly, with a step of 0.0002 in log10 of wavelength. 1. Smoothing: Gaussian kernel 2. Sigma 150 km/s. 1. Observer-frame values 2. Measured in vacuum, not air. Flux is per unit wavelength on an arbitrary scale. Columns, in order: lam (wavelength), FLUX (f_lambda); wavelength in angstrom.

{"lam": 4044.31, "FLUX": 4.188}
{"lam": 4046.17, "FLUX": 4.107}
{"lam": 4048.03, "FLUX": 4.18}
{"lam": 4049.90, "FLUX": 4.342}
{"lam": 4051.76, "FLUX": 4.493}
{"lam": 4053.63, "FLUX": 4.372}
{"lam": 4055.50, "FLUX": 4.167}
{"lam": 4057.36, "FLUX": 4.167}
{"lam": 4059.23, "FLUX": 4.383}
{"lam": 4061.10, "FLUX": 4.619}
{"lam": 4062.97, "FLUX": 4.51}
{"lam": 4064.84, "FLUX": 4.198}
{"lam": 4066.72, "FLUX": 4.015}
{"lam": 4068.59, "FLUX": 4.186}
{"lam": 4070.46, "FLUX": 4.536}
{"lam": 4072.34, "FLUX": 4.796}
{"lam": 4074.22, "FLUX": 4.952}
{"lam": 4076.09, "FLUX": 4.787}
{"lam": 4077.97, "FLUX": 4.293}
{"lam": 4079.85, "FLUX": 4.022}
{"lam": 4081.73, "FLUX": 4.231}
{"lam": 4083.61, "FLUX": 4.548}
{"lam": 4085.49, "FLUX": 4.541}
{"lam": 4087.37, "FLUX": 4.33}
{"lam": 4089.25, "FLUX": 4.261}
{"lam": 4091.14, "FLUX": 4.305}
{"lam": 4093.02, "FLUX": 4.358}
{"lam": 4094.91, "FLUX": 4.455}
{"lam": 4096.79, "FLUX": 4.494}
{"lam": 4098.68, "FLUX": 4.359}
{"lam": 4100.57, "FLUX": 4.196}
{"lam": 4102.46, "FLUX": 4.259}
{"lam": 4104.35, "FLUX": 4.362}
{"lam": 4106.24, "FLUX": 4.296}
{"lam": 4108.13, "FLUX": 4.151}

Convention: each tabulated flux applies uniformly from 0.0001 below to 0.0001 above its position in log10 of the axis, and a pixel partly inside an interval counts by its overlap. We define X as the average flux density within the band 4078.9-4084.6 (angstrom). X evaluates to 4.27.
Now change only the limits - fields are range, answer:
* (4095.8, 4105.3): 4.33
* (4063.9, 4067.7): 4.1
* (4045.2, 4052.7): 4.28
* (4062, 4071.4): 4.29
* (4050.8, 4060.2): 4.32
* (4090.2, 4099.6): 4.4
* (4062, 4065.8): 4.35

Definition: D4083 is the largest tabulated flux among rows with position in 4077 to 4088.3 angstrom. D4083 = 4.548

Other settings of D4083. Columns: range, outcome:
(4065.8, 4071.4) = 4.536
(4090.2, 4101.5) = 4.494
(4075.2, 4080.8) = 4.787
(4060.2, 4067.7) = 4.619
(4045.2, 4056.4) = 4.493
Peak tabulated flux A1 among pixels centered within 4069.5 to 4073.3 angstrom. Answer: 4.796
